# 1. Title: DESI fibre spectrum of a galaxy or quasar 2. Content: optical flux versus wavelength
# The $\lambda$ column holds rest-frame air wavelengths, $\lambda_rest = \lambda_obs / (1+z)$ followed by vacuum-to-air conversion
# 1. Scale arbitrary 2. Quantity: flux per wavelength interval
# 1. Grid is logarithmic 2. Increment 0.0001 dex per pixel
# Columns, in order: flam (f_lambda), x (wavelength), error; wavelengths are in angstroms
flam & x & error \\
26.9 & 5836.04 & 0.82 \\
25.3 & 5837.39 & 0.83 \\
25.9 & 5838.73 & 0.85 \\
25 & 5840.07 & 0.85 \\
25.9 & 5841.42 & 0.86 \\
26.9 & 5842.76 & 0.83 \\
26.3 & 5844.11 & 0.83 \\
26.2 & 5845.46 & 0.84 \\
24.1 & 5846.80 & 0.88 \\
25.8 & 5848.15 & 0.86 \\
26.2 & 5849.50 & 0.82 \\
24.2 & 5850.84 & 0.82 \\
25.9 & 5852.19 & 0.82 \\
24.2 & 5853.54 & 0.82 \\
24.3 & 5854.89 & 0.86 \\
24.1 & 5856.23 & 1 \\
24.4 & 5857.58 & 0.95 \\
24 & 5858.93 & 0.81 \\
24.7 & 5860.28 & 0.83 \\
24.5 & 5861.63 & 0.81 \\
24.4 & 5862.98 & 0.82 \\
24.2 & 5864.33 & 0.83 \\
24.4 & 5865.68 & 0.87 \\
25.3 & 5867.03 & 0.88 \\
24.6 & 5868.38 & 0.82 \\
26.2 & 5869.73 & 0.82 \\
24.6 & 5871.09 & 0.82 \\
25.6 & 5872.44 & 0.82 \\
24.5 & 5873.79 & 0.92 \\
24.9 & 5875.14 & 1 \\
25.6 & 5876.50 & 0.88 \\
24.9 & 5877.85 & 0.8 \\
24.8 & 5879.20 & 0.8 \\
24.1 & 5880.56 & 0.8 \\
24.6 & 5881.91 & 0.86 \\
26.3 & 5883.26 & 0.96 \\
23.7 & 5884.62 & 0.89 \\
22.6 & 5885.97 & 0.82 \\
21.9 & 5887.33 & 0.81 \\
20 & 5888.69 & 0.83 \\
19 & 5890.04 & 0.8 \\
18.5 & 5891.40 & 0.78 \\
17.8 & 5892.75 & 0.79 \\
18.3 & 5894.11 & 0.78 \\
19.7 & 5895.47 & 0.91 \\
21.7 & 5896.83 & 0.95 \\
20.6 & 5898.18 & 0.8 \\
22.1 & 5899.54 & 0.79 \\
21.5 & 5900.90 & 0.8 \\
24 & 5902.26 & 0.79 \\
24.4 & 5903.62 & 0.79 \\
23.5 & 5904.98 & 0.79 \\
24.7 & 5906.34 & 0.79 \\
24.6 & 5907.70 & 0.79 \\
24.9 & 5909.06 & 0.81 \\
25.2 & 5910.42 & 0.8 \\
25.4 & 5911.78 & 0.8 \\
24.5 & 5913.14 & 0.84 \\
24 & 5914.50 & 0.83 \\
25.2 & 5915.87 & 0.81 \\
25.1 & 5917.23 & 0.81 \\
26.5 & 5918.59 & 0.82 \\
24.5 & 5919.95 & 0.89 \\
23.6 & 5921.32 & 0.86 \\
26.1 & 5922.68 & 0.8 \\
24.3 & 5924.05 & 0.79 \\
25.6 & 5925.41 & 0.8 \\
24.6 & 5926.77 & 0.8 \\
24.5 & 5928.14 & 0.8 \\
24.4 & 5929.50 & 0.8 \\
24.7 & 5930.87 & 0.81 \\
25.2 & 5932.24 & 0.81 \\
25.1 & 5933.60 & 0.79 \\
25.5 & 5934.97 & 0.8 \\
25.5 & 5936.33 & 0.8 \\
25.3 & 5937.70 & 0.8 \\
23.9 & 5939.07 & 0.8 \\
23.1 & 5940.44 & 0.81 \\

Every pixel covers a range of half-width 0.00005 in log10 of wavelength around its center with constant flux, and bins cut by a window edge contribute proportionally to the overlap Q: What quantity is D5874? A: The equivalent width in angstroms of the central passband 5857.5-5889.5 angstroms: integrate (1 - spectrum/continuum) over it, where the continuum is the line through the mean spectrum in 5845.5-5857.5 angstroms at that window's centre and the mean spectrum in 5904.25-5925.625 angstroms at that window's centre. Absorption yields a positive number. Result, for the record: 0.7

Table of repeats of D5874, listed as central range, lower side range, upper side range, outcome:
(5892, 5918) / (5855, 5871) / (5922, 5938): 2.0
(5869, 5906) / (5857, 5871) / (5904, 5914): 2.8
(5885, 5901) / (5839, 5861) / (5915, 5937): 3.0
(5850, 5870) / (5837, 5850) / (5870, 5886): 0.6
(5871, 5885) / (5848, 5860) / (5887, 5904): -1.6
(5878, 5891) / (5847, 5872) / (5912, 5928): 1.0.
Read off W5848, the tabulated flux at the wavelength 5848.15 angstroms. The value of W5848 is 25.8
